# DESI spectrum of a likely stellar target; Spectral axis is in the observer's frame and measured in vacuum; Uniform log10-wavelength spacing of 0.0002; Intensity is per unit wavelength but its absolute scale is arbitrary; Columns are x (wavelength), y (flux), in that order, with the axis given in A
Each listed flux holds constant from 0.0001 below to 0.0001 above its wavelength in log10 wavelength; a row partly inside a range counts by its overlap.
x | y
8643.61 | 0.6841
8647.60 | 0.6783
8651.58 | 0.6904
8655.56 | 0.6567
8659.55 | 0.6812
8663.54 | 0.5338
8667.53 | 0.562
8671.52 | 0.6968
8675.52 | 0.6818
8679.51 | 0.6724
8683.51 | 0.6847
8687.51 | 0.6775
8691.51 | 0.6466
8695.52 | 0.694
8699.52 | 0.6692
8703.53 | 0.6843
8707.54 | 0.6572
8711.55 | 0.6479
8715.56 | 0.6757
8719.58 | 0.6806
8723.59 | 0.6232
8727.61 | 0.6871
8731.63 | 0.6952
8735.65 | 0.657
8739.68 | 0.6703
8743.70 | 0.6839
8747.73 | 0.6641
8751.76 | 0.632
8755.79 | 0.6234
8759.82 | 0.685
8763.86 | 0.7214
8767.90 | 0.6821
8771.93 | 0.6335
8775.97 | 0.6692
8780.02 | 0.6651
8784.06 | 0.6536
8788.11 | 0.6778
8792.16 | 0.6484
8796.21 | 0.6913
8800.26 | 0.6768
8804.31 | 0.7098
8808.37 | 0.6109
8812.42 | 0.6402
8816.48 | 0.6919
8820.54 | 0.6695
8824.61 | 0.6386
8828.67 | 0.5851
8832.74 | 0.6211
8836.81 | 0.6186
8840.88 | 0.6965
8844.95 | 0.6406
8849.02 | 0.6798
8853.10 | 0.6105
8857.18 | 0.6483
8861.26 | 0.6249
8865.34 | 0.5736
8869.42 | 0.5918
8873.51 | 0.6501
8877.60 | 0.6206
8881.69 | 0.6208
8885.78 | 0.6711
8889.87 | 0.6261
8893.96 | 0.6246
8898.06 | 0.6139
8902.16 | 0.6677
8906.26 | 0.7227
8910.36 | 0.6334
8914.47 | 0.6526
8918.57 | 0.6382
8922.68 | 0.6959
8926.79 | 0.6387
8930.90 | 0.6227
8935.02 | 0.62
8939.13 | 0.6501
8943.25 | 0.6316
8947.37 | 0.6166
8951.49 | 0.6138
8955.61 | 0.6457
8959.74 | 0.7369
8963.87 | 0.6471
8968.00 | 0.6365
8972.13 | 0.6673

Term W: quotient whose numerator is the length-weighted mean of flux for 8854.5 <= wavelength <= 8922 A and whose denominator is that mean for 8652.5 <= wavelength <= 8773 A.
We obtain 0.96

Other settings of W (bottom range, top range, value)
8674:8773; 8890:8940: 0.97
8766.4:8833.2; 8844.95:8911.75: 0.97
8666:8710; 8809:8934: 0.96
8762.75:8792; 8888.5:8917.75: 0.97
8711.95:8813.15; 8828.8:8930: 0.96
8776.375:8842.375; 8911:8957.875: 0.97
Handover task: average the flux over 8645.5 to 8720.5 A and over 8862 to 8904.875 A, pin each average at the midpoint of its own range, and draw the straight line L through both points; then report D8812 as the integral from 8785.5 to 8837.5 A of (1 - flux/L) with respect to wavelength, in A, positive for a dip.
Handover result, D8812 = -1.1 A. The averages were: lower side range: 0.661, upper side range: 0.628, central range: 0.653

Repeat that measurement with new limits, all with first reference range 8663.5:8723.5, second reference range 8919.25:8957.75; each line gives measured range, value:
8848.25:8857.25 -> 0.1 A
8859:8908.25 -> 0.7 A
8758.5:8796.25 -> -1.1 A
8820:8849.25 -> 0.3 A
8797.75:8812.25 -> -0.3 A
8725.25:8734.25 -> -0.4 A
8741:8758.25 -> 0.1 A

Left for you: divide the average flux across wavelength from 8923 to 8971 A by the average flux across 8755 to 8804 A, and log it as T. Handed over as 0.96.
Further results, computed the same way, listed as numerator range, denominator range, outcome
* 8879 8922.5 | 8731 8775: 0.97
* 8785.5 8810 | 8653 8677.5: 1.05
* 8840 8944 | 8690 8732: 0.96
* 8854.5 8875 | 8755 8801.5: 0.92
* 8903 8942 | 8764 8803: 0.97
